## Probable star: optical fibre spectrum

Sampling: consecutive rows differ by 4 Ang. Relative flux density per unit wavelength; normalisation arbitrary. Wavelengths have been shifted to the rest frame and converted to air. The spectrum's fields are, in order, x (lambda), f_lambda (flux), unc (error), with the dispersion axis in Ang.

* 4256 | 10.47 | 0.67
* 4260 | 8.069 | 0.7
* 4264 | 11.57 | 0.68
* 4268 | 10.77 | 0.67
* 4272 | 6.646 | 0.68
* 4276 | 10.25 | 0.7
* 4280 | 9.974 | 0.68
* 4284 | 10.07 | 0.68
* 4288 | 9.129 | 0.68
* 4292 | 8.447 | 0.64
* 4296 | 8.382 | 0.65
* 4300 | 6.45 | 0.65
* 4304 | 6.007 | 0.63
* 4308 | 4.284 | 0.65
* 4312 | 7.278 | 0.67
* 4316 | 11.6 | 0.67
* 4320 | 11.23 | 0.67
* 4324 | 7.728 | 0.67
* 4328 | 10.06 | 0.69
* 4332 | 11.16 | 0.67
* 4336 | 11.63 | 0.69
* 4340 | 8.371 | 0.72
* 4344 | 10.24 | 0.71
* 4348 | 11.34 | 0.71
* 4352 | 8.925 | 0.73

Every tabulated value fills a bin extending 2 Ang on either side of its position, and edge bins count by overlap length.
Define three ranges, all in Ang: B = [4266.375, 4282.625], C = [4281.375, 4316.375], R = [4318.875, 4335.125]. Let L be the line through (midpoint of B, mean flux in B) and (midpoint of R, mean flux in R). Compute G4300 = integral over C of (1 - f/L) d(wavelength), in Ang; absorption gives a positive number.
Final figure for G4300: 6.8 Ang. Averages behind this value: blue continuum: 9.4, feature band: 7.83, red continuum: 10.1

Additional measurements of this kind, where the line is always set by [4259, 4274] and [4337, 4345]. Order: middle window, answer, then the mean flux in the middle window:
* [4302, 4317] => 3.9 Ang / 7.01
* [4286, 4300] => 1.6 Ang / 8.34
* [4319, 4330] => -0.1 Ang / 9.53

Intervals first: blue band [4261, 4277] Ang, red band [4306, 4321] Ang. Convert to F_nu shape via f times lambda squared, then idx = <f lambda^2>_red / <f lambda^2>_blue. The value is 0.9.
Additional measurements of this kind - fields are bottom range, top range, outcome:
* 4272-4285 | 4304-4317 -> 0.76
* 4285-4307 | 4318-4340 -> 1.35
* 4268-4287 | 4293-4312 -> 0.70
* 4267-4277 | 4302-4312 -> 0.63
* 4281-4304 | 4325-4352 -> 1.26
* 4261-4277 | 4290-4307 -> 0.75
